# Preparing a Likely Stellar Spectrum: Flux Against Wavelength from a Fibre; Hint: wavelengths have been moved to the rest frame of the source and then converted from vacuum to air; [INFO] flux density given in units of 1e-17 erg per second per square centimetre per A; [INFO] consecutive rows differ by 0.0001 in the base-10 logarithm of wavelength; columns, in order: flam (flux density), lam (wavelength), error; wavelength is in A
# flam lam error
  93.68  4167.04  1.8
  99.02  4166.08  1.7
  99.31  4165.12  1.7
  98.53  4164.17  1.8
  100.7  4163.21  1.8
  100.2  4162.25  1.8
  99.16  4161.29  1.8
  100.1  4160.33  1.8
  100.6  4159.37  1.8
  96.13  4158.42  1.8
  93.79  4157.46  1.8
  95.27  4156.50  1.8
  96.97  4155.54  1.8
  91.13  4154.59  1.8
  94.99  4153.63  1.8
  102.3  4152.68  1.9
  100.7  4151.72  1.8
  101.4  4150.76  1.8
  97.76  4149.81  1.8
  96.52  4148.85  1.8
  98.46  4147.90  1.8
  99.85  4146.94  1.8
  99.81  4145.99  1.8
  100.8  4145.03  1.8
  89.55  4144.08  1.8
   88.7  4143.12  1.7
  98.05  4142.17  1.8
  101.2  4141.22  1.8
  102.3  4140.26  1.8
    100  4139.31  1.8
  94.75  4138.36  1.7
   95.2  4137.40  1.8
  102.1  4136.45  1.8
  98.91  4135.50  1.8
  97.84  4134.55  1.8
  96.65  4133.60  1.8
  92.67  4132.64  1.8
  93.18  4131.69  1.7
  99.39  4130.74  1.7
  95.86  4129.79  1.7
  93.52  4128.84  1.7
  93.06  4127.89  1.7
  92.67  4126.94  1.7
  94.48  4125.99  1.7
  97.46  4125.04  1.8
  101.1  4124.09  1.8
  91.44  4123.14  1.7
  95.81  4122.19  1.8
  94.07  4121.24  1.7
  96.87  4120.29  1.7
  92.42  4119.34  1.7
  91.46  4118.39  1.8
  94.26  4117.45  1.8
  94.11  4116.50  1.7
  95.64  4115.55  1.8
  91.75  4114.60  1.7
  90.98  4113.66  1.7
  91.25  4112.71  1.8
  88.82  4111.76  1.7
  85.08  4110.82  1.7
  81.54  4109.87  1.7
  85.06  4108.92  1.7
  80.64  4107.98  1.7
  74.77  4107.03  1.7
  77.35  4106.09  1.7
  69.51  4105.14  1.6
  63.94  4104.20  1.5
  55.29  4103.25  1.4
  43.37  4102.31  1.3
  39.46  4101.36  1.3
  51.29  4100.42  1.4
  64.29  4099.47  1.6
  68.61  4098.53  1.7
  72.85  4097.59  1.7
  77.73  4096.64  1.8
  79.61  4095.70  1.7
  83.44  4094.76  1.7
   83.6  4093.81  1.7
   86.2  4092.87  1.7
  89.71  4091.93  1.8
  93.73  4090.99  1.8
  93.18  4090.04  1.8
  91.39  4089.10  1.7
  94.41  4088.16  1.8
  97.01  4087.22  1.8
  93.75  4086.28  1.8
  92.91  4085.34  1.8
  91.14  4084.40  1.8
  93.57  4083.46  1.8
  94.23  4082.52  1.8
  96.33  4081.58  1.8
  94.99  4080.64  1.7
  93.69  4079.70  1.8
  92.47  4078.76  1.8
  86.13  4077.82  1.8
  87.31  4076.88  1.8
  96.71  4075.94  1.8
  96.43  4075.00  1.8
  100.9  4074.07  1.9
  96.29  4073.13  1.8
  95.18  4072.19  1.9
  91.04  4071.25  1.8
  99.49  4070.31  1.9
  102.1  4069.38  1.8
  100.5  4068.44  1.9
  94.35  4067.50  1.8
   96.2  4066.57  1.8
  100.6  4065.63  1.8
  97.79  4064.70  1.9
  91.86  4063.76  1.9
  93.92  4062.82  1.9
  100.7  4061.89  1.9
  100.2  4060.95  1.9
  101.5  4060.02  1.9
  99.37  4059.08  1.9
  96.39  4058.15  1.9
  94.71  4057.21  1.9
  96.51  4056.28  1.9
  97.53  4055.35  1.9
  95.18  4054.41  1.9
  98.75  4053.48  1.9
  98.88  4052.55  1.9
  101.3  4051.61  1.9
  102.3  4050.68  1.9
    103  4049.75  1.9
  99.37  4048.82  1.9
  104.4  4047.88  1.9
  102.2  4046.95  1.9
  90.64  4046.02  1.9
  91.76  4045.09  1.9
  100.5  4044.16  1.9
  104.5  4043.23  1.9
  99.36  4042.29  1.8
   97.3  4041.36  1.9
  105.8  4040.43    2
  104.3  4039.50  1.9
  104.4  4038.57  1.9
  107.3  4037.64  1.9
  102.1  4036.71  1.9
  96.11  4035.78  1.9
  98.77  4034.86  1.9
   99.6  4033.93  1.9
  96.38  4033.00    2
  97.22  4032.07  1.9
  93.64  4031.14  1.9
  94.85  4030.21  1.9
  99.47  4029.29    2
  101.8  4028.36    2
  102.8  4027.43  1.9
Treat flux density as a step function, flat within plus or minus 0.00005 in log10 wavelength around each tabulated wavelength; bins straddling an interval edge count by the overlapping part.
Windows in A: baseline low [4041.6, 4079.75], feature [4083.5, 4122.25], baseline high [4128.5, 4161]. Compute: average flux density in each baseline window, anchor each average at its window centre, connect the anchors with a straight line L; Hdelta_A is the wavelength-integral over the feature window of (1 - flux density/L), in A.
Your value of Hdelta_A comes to 6.0 A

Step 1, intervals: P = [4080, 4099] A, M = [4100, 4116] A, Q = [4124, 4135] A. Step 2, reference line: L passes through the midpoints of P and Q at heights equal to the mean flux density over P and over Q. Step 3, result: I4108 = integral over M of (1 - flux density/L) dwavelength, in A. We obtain 3.0 A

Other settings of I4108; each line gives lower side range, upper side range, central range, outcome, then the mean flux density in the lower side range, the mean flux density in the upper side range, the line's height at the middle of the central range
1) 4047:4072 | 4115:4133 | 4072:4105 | 4.5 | 98.4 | 94.7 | 96.7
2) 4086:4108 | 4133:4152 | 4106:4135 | -1.5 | 75.8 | 97.9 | 87.2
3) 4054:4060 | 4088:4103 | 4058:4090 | -3.1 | 96.9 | 75.1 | 87.3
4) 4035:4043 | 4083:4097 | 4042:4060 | 0.0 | 102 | 89.5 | 99.1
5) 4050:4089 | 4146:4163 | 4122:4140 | 0.2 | 96.2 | 98.1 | 97.5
